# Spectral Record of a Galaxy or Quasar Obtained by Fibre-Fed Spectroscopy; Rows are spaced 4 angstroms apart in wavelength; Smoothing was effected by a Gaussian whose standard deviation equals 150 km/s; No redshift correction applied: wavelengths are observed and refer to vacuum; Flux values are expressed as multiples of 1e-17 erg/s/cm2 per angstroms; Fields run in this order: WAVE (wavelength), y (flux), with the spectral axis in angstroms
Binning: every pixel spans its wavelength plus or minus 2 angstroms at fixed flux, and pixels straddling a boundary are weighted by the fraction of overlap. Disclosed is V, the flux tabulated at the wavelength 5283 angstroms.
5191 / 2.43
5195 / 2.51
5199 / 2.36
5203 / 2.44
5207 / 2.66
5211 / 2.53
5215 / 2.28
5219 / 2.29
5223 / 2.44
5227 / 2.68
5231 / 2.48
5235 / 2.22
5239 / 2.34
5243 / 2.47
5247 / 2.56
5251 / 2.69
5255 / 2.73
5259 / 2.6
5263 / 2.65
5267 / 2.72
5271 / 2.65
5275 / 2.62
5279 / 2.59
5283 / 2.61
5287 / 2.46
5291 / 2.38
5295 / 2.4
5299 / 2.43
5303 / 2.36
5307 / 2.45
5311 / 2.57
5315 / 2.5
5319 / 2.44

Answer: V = 2.61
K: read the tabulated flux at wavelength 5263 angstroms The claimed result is 2.65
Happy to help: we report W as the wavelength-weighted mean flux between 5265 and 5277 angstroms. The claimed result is 2.66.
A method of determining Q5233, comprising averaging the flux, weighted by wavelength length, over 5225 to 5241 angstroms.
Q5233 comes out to 2.43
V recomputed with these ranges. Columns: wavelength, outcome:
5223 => 2.44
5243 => 2.47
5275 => 2.62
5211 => 2.53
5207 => 2.66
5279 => 2.59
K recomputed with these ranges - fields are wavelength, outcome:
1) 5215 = 2.28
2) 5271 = 2.65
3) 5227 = 2.68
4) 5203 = 2.44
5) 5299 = 2.43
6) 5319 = 2.44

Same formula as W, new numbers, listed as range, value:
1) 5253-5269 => 2.67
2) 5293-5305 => 2.4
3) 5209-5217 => 2.4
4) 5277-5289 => 2.55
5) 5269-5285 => 2.62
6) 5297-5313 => 2.45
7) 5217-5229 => 2.47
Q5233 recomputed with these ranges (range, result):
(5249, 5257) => 2.71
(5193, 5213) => 2.5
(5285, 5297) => 2.41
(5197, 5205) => 2.4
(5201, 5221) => 2.44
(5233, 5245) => 2.34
